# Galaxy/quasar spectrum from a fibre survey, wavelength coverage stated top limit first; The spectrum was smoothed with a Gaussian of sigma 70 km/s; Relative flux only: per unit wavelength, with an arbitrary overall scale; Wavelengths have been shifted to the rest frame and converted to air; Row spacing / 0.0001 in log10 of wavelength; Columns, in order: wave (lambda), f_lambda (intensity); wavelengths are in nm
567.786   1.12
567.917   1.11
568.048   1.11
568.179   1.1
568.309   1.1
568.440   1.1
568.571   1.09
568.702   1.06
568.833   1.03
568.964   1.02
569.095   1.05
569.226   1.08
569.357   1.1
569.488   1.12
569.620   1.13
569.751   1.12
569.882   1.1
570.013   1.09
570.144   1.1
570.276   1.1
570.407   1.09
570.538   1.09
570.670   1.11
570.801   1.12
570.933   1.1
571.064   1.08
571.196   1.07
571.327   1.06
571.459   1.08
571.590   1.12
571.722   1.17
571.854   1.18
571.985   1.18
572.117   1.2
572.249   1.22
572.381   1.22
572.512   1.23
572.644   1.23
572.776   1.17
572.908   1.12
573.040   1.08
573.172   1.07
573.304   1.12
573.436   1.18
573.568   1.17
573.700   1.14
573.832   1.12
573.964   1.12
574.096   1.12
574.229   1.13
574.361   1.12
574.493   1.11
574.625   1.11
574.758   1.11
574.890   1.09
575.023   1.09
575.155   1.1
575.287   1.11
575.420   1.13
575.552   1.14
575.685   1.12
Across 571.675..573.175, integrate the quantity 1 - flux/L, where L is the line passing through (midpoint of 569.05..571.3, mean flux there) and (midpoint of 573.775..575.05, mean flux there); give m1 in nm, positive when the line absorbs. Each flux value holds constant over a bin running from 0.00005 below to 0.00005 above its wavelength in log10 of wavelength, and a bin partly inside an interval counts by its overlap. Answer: -0.098 nm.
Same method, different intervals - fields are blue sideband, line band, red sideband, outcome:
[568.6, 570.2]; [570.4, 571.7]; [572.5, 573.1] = 0.03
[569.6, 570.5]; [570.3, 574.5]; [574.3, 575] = -0.11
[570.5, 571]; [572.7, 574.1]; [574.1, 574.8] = -0.02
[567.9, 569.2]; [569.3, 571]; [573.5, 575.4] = -0.03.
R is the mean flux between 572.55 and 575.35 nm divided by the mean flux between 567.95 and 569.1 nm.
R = 1.05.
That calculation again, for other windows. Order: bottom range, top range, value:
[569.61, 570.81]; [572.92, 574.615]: 1.02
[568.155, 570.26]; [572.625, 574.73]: 1.04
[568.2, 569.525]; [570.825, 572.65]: 1.07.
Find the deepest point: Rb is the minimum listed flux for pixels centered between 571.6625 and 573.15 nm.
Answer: 1.08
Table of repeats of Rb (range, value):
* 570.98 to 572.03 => 1.06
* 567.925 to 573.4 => 1.02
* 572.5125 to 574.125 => 1.07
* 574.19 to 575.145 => 1.09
